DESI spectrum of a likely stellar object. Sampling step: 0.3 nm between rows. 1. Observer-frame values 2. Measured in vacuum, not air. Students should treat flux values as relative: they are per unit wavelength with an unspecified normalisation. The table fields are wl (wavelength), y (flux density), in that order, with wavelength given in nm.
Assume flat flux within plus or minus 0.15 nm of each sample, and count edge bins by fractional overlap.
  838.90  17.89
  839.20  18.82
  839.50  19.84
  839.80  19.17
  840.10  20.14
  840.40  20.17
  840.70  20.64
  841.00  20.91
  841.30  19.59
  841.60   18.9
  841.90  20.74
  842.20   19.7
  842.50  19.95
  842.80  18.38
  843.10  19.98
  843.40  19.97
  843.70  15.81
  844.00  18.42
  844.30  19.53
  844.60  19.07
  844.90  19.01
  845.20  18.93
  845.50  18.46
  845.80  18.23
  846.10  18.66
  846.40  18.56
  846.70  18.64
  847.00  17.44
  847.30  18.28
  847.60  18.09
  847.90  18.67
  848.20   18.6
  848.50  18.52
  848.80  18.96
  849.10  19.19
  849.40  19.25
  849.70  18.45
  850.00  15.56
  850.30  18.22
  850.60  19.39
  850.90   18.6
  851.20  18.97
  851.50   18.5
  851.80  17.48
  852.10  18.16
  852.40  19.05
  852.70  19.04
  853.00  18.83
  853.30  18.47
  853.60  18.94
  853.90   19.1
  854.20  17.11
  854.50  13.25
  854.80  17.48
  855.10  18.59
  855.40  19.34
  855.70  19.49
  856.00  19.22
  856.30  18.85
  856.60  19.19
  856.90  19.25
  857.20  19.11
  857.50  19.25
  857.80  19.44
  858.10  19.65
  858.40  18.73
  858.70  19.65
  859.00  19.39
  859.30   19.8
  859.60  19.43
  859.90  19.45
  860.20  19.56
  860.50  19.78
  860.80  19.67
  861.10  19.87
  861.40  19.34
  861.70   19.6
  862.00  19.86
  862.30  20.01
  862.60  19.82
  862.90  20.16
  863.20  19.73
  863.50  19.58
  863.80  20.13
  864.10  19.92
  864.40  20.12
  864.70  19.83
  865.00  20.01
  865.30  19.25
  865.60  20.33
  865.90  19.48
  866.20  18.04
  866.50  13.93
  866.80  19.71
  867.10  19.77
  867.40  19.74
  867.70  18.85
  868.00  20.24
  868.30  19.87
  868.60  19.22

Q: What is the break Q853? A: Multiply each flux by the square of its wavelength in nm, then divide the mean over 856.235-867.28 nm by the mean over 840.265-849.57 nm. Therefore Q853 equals 1.1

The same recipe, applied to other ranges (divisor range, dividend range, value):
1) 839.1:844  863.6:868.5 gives 1.05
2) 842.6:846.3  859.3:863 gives 1.10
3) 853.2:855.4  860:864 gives 1.14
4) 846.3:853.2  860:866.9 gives 1.09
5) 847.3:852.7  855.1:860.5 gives 1.07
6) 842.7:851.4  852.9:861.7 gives 1.05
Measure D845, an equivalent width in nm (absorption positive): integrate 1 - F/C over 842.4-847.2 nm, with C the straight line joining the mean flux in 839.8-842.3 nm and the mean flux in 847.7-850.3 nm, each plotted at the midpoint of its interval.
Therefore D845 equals 0.15 nm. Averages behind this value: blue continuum 20.1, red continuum 18.4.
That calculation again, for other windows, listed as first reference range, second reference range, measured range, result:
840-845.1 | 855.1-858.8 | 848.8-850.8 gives 0.10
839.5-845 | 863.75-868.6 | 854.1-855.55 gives 0.17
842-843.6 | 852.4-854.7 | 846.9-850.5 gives 0.06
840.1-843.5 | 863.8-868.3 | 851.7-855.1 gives 0.29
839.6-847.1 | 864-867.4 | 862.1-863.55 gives -0.06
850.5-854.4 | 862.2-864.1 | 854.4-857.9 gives 0.07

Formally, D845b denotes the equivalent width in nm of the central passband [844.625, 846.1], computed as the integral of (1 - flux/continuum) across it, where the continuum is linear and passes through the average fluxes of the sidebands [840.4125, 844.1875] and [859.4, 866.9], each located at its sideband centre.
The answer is 0.06 nm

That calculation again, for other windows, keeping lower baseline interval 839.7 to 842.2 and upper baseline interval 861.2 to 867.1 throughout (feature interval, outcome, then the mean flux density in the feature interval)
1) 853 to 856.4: 0.26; 18.2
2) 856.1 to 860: 0.05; 19.3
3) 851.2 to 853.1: 0.12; 18.5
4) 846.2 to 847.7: 0.12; 18.2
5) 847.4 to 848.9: 0.10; 18.5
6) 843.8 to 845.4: 0.08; 18.9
